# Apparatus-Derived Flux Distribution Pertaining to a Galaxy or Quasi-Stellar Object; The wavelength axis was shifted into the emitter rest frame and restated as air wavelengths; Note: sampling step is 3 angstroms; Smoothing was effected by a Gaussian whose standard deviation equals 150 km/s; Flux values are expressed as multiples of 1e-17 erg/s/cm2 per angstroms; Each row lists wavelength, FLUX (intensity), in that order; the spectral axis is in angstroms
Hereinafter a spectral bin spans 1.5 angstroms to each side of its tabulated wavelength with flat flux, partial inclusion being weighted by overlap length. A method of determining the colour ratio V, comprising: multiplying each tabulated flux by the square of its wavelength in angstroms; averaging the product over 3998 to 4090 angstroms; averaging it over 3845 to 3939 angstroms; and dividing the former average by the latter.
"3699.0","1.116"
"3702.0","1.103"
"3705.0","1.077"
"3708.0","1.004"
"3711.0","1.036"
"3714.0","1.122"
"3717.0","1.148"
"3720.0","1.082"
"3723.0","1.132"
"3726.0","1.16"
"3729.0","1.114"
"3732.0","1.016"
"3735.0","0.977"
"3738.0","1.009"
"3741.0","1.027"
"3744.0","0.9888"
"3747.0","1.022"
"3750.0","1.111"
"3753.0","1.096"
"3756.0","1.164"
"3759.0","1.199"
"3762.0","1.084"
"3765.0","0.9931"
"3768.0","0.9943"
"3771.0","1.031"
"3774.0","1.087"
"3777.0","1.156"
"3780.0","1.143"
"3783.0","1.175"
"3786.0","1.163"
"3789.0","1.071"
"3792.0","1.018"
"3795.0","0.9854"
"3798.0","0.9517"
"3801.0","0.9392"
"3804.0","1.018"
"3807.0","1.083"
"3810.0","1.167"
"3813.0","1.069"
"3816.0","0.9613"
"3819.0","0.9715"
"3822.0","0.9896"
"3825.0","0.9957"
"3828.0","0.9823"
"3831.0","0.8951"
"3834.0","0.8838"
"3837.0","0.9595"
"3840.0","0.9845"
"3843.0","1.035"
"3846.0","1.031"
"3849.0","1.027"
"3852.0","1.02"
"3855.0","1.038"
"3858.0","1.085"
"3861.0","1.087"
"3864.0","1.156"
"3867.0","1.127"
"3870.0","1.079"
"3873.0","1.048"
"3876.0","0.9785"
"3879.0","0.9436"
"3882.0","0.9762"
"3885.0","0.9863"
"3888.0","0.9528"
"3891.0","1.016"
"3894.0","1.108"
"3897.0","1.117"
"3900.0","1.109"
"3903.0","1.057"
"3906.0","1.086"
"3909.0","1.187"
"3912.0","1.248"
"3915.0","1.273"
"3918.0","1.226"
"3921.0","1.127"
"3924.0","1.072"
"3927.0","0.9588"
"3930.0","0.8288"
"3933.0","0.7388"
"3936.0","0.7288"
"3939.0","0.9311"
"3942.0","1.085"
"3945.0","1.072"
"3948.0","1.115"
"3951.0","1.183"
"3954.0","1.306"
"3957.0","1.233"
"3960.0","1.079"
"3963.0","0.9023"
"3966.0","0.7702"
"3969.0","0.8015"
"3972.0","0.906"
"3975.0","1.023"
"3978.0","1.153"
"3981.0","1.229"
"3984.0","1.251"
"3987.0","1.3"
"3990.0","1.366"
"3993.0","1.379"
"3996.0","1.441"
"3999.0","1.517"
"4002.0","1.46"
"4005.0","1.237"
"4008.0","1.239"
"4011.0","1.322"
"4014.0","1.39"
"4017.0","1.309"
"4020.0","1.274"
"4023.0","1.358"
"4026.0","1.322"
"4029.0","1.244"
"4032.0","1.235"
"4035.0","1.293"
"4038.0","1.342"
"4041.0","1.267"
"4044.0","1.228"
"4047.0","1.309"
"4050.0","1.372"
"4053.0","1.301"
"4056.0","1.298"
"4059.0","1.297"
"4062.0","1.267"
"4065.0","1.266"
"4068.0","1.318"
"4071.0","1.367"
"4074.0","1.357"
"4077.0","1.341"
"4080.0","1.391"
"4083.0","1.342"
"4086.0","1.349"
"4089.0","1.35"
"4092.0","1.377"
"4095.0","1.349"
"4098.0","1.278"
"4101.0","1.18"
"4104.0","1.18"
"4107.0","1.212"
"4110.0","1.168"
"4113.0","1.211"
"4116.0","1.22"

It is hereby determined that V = 1.4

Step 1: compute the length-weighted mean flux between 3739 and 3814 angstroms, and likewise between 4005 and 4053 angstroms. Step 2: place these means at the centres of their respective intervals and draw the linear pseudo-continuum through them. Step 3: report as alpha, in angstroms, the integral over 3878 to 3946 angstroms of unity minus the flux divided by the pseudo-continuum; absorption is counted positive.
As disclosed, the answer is 8.8 angstroms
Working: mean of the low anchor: 1.07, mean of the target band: 1.04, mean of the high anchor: 1.3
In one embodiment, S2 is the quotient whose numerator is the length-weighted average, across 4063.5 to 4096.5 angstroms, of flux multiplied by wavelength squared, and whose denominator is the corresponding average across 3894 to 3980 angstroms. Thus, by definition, 1.4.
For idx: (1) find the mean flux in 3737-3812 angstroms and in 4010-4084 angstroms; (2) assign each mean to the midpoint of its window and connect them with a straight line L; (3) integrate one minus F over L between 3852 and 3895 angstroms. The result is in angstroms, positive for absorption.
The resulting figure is 4.3 angstroms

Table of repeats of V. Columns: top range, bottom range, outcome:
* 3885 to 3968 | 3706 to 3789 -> 1.07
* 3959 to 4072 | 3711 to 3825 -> 1.33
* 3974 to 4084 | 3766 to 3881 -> 1.41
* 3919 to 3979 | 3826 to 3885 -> 1.03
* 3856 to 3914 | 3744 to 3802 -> 1.06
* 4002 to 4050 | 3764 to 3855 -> 1.41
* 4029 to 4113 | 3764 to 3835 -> 1.44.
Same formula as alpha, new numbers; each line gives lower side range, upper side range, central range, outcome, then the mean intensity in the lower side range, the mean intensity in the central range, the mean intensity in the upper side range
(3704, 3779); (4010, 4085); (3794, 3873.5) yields 8.67 angstroms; 1.07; 1.02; 1.31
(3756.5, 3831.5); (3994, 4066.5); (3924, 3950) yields 5.71 angstroms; 1.05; 0.945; 1.32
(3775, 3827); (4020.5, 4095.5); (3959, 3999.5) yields 3.07 angstroms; 1.05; 1.14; 1.32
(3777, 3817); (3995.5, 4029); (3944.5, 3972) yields 4.96 angstroms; 1.06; 1.04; 1.34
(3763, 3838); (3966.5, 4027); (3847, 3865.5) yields 0.42 angstroms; 1.03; 1.07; 1.26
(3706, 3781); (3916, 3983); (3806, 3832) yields 1.07 angstroms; 1.08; 1.01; 1.02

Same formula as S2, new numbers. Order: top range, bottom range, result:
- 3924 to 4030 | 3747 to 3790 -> 1.17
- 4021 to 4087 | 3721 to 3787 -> 1.41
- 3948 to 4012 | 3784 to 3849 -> 1.29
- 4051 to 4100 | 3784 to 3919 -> 1.42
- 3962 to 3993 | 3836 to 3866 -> 1.11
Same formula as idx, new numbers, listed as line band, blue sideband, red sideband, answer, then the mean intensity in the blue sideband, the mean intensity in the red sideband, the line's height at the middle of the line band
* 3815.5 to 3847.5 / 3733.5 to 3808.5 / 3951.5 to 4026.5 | 3.8 angstroms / 1.06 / 1.22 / 1.1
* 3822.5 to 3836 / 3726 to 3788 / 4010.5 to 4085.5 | 2.3 angstroms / 1.08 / 1.31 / 1.14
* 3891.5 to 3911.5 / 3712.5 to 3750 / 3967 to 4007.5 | 1.1 angstroms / 1.07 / 1.23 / 1.18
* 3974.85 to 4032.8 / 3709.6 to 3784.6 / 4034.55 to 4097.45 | -1.5 angstroms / 1.08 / 1.32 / 1.28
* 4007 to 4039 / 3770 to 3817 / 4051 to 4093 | -0.5 angstroms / 1.07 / 1.33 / 1.28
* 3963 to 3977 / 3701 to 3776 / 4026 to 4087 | 4.0 angstroms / 1.07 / 1.31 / 1.24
